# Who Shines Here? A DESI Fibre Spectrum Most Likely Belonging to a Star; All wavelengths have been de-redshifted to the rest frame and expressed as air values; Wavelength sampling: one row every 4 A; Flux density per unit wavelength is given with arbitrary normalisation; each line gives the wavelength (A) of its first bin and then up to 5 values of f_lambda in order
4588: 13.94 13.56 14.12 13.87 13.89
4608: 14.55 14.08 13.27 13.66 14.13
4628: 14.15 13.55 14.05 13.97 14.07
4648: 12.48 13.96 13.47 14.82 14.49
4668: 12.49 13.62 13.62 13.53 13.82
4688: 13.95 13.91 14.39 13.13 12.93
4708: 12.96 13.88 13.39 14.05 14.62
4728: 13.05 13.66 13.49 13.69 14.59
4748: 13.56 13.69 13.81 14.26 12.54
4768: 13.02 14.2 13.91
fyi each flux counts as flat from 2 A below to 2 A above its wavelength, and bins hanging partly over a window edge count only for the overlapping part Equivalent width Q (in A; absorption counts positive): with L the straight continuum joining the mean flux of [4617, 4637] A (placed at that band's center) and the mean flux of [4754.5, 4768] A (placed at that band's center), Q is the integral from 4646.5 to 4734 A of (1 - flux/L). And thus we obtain 0.1 A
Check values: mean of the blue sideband 13.9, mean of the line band 13.7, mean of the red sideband 13.4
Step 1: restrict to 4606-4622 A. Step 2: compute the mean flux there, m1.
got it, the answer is 13.9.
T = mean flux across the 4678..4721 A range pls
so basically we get 13.6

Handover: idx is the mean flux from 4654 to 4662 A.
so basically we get 14.1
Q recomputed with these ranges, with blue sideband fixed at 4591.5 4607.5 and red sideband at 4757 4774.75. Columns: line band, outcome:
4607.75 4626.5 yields 0.03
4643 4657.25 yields 0.38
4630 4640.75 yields 0.02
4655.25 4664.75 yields -0.37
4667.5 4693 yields 0.26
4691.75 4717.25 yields 0.38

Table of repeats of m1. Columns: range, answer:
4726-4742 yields 13.5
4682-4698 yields 14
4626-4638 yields 13.9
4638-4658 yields 13.6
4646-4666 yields 13.8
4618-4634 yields 13.9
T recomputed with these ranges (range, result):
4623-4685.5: 13.8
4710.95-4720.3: 13.7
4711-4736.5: 13.7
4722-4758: 13.8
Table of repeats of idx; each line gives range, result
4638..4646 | 14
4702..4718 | 13.3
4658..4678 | 13.8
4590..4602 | 13.8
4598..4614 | 14.1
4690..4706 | 13.6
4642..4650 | 13.3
